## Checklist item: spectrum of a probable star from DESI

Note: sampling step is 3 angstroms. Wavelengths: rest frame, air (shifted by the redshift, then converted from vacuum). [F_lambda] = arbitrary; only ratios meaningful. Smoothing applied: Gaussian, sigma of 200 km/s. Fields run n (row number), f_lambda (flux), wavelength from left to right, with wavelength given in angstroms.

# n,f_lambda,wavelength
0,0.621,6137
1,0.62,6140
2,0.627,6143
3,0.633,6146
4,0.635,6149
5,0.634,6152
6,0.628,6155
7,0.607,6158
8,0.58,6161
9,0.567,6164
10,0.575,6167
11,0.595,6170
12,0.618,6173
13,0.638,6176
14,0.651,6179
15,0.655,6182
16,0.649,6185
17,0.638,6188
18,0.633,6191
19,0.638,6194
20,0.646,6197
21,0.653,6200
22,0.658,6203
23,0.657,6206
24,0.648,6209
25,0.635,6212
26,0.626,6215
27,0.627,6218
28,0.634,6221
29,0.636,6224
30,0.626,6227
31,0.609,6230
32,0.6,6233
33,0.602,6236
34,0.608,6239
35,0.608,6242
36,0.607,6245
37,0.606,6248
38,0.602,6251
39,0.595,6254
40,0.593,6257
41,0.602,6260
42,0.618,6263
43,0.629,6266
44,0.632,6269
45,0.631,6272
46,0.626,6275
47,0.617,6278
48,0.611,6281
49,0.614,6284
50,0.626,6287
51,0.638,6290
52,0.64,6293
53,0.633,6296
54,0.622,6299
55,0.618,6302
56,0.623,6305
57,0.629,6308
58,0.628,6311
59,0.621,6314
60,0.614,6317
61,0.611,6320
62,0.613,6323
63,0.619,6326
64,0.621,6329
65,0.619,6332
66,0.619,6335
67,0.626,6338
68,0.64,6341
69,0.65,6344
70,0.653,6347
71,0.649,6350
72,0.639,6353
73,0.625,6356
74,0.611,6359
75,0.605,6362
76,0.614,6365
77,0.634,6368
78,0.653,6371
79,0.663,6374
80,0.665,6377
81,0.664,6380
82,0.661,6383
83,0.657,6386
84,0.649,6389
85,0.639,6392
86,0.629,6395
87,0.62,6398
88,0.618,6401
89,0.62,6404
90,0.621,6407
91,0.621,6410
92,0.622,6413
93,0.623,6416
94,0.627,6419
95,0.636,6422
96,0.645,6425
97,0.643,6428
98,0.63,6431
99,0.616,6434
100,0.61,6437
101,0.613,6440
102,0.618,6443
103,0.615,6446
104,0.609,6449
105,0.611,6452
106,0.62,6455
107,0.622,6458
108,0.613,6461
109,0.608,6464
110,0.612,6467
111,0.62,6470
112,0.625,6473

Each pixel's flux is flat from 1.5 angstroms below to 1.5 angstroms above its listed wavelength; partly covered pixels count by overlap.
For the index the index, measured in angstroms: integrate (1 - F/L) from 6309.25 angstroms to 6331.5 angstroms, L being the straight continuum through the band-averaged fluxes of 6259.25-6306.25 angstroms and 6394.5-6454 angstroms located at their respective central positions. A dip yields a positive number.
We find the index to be 0.2 angstroms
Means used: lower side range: 0.624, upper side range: 0.622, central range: 0.618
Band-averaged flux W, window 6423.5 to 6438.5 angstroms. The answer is 0.629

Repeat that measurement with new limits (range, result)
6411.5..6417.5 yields 0.623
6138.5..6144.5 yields 0.623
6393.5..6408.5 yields 0.622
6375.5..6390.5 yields 0.659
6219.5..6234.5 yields 0.621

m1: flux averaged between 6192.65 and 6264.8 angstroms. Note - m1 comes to 0.622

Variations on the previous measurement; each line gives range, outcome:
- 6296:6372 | 0.626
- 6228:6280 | 0.611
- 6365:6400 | 0.647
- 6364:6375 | 0.641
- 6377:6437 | 0.634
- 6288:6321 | 0.625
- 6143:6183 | 0.617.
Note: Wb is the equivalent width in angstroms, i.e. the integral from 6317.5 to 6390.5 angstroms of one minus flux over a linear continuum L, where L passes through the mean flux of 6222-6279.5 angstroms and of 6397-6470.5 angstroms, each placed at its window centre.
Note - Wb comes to -2.2 angstroms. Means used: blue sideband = 0.613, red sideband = 0.621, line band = 0.636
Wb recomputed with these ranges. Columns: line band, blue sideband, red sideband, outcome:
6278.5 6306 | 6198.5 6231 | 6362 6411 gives 0.6 angstroms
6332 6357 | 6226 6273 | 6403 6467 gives -0.9 angstroms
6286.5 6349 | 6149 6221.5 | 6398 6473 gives -0.3 angstroms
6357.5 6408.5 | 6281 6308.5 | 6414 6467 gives -1.1 angstroms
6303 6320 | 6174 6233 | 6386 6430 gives 0.3 angstroms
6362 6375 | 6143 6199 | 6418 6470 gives -0.3 angstroms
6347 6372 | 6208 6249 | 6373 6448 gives 0.0 angstroms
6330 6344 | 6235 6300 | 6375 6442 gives -0.1 angstroms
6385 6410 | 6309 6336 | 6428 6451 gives -0.5 angstroms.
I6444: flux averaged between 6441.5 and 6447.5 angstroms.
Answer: 0.616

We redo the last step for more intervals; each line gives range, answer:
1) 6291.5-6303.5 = 0.628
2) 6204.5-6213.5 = 0.647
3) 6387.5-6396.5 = 0.639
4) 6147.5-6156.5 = 0.632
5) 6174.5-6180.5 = 0.644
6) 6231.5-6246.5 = 0.605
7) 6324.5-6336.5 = 0.62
